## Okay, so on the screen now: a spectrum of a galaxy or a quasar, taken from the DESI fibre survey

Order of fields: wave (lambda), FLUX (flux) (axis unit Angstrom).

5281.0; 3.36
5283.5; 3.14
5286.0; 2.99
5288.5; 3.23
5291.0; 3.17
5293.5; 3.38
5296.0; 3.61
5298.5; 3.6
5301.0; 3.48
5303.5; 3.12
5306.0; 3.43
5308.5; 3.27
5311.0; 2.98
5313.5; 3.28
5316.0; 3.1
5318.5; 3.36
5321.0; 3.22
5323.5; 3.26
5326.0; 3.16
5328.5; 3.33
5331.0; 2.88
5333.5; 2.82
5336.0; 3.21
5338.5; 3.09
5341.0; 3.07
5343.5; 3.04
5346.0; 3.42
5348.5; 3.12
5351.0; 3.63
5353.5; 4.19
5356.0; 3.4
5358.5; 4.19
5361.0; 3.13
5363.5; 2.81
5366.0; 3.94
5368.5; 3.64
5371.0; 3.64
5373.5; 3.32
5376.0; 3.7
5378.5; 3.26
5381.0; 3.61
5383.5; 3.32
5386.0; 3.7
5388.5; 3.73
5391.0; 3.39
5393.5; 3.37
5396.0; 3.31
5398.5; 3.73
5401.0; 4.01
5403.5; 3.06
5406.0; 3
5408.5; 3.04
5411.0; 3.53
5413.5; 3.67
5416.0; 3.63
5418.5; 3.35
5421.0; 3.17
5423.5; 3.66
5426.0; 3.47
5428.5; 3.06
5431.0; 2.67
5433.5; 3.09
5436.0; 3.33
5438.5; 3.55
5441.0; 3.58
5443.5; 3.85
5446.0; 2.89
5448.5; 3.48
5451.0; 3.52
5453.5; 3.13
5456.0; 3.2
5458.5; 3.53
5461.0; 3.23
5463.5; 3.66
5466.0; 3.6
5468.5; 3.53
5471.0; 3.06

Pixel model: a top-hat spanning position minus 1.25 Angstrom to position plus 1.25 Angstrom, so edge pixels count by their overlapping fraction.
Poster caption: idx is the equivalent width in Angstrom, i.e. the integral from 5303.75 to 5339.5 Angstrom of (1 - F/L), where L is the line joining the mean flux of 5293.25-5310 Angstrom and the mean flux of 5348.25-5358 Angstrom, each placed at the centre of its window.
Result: 3.5 Angstrom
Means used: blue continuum 3.41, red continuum 3.68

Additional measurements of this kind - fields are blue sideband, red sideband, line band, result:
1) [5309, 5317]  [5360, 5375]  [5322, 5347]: 0.9 Angstrom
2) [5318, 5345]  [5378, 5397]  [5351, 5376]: -2.0 Angstrom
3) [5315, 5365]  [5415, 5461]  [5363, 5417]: -2.8 Angstrom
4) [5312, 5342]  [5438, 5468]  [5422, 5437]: 0.8 Angstrom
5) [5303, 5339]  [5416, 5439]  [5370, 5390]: -1.9 Angstrom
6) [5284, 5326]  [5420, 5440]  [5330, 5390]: -2.7 Angstrom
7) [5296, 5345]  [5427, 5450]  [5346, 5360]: -1.9 Angstrom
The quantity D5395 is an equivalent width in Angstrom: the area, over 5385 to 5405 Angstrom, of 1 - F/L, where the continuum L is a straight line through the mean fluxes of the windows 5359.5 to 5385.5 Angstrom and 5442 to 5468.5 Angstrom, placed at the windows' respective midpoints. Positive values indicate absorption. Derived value -0.5 Angstrom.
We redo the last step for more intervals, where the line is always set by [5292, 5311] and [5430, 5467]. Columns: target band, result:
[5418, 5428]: -0.1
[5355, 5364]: -0.2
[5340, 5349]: 0.5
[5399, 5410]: 0.2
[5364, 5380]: -0.8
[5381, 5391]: -0.6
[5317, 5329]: 0.4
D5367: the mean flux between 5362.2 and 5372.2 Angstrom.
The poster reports 3.5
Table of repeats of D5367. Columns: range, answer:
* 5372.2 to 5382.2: 3.47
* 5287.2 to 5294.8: 3.26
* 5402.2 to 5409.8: 3.04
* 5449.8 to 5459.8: 3.34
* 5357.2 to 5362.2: 3.66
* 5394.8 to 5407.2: 3.42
